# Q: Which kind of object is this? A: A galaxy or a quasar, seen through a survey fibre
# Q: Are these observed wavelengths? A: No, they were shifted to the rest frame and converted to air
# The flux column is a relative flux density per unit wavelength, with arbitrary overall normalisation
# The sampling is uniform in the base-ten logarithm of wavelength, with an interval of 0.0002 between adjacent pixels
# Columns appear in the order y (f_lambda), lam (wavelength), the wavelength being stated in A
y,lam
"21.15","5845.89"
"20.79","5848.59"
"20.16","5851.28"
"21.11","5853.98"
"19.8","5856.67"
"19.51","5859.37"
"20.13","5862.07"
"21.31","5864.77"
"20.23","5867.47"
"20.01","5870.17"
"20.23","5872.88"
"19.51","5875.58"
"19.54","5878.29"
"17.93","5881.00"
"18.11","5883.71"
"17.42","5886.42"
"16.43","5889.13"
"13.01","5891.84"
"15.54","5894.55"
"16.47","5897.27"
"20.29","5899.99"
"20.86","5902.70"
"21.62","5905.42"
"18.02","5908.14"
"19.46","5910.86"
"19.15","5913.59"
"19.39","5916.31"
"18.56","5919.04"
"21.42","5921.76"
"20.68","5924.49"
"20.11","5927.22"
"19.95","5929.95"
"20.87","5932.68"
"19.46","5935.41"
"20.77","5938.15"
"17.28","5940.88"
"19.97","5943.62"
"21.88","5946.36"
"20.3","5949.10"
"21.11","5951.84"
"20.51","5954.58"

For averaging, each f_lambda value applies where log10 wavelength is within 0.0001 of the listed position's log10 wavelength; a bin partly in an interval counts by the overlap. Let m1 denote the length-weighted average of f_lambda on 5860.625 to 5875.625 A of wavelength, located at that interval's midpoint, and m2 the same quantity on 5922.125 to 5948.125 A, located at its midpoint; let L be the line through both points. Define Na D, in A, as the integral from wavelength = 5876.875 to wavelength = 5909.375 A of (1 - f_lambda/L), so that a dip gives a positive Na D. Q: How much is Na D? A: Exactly 3.70 A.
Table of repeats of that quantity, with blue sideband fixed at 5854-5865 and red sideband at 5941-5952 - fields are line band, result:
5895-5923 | 1.25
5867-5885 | 0.80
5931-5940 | 0.07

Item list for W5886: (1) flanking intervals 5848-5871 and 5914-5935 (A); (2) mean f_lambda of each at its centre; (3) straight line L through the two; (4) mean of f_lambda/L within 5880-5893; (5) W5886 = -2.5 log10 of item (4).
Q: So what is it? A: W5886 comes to 0.215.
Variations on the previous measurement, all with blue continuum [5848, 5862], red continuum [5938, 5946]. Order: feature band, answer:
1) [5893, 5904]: 0.09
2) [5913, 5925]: -0.01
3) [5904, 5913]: 0.01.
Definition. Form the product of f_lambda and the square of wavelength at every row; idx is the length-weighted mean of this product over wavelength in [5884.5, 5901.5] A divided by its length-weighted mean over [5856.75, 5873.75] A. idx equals 0.83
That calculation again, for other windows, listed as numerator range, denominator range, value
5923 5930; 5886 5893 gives 1.33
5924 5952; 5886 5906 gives 1.16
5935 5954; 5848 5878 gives 1.02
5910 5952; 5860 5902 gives 1.10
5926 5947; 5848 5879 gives 1.01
